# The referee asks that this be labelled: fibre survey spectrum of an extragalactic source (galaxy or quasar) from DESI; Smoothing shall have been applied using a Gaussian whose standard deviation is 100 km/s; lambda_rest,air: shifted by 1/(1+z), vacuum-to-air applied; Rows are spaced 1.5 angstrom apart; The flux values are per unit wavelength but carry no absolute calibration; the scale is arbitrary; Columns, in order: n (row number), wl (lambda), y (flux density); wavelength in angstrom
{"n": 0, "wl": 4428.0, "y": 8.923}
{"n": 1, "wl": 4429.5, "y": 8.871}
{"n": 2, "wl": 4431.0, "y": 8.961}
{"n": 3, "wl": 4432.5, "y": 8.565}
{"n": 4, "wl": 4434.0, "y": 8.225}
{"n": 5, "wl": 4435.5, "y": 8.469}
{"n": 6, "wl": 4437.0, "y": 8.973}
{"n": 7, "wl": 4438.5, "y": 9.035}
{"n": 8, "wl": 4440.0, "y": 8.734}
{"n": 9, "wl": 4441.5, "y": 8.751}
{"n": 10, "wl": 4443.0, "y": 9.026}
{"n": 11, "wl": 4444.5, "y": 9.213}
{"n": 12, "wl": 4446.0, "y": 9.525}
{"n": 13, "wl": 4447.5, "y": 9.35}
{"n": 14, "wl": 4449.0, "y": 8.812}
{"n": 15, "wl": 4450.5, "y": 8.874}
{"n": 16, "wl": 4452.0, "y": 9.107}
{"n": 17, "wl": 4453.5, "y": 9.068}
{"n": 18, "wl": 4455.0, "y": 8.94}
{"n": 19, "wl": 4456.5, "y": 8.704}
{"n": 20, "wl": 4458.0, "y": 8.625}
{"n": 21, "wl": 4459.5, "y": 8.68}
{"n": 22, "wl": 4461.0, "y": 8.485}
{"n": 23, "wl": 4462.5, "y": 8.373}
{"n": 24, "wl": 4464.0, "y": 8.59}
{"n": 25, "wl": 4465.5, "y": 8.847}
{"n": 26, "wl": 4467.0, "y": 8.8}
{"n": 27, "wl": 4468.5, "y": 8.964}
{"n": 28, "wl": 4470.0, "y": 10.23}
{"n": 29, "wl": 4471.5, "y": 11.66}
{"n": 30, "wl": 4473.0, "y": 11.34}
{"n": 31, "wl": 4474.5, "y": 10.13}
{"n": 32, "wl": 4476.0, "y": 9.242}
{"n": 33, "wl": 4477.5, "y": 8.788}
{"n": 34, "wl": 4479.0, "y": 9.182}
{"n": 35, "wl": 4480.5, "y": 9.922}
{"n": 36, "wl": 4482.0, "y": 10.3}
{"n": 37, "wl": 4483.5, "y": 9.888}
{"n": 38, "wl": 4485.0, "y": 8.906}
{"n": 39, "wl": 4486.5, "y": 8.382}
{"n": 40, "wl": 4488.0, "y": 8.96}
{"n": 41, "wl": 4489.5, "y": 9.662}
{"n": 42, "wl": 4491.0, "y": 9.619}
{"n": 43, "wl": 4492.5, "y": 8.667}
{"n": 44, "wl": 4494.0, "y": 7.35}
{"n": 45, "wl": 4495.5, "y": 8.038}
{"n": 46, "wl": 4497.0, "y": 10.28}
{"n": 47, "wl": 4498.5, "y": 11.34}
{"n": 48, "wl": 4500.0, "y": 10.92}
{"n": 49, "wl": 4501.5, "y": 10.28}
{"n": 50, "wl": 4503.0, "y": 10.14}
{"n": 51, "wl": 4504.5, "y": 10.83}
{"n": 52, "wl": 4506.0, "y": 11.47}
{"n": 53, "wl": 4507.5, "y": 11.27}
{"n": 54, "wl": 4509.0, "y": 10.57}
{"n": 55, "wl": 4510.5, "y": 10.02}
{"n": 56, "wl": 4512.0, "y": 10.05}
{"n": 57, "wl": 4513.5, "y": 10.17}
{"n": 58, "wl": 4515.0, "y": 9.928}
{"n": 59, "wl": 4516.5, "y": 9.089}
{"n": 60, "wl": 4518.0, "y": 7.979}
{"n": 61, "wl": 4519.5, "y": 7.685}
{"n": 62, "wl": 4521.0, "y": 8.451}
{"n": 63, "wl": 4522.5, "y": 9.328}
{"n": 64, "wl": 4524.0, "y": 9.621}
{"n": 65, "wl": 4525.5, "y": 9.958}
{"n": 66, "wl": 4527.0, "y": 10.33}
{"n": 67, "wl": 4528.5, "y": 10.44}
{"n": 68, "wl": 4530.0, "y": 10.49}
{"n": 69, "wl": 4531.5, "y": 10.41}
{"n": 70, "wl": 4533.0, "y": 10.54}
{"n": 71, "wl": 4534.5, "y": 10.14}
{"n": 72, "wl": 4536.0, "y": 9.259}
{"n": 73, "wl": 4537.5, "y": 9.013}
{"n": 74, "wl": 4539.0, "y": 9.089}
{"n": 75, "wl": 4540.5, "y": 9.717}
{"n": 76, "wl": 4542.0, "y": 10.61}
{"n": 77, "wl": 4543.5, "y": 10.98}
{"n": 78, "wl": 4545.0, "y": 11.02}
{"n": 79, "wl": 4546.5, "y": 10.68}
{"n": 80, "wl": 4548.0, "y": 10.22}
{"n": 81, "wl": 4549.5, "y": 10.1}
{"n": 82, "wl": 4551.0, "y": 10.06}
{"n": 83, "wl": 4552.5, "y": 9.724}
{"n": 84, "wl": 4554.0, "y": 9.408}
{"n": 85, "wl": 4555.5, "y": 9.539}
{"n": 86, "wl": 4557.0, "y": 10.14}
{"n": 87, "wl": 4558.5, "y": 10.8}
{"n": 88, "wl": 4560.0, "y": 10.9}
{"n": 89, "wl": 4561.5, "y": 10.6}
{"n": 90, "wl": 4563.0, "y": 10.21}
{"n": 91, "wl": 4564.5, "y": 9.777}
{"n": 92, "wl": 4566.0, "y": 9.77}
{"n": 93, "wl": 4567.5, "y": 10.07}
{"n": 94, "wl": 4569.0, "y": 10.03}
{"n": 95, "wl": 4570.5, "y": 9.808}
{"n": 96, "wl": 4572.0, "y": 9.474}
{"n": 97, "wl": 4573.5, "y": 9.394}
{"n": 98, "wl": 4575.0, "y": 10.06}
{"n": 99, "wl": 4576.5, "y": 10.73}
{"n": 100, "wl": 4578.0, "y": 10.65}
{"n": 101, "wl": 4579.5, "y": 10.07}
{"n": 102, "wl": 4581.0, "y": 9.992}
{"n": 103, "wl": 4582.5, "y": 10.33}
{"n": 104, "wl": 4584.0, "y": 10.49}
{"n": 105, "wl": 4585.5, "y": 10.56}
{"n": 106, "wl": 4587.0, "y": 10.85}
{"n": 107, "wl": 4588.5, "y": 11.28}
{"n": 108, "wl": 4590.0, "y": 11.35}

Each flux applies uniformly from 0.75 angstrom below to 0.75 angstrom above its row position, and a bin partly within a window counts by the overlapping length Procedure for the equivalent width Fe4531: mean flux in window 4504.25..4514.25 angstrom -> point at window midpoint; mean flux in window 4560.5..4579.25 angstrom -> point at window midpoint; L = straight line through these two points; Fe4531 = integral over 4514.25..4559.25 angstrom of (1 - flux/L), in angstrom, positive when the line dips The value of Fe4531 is 2.31 angstrom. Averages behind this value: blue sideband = 10.6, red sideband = 10.1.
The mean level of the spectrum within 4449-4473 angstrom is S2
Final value 9.13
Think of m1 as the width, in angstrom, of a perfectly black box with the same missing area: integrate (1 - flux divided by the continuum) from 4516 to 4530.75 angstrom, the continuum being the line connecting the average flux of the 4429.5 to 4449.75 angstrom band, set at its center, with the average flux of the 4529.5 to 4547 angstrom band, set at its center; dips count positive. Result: 0.9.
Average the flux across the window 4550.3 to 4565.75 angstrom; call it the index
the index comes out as 10.1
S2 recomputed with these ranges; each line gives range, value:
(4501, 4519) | 10.1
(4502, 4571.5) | 10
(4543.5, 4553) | 10.4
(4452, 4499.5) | 9.29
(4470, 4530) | 9.76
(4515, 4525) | 8.82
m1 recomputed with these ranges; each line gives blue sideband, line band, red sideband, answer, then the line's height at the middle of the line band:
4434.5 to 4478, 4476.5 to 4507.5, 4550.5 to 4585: -0.8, 9.45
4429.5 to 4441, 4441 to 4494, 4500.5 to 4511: 2.1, 9.61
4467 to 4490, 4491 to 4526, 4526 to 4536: 1.1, 10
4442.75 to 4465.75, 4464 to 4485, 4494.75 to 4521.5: -1.0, 9.28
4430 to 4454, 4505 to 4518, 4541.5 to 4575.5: -0.7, 9.65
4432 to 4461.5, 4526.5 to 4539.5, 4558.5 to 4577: -0.3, 9.74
